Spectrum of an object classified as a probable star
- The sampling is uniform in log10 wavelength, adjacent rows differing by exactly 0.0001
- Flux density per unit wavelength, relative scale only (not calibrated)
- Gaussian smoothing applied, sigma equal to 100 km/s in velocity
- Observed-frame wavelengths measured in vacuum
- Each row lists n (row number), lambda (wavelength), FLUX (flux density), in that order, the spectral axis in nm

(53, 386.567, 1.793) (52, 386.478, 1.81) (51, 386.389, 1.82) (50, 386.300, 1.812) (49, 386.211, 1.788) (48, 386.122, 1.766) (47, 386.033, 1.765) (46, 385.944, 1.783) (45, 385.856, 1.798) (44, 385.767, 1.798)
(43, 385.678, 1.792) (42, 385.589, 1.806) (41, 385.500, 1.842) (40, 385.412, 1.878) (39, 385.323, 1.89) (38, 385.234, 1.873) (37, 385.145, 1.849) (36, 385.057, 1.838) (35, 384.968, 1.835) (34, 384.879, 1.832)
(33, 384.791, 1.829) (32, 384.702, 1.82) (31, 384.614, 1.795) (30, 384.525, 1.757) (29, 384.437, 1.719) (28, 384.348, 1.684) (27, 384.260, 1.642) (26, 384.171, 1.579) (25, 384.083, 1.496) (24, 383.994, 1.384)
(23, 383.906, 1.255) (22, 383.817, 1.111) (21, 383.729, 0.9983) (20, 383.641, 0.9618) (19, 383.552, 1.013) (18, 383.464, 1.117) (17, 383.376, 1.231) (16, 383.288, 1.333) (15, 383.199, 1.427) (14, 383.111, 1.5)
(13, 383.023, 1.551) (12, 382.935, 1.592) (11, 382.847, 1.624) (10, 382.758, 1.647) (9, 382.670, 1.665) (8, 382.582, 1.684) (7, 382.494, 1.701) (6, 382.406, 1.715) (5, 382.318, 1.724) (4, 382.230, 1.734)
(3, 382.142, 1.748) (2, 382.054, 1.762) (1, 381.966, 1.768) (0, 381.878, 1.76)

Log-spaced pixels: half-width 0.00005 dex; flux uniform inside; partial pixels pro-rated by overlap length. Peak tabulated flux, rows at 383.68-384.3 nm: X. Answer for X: 1.642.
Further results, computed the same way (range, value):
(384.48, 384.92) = 1.832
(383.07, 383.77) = 1.5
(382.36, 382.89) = 1.715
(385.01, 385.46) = 1.89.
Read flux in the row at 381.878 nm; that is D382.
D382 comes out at 1.76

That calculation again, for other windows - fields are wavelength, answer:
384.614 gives 1.795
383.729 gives 0.9983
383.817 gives 1.111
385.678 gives 1.792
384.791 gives 1.829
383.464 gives 1.117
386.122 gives 1.766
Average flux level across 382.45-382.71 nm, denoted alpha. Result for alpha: 1.69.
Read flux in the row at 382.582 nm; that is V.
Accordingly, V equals 1.684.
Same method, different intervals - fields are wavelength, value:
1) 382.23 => 1.734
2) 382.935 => 1.592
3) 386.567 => 1.793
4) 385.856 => 1.798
